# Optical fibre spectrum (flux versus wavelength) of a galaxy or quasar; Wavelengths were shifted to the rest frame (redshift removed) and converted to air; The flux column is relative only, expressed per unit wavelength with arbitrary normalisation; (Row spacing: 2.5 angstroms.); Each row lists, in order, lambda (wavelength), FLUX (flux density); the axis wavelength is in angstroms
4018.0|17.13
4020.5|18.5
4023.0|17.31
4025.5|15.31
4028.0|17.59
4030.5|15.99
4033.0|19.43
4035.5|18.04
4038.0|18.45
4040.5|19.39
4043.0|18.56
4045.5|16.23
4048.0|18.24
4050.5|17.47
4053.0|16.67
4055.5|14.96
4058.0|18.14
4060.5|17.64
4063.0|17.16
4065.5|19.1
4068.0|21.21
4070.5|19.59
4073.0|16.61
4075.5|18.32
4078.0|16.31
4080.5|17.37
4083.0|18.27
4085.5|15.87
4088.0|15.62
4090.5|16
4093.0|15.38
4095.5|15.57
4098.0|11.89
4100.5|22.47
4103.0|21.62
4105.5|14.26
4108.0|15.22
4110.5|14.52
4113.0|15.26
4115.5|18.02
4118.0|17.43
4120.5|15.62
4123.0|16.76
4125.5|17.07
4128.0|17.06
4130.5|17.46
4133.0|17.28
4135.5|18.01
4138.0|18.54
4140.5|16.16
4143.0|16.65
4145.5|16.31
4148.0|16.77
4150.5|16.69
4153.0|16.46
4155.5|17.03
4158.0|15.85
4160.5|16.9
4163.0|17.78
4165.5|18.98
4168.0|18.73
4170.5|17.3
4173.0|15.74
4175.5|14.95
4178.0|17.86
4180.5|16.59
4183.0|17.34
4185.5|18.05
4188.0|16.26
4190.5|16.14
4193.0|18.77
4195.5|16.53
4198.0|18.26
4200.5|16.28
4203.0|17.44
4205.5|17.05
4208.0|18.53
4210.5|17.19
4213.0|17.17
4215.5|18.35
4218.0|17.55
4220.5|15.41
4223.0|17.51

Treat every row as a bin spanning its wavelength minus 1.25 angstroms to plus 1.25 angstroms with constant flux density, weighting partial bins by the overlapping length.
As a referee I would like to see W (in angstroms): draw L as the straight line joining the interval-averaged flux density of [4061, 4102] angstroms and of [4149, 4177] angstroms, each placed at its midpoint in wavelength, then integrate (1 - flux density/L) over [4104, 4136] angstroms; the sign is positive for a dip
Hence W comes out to 1.3 angstroms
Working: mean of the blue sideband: 17.3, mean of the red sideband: 17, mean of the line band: 16.5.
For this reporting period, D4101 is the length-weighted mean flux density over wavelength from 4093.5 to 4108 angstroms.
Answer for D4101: 16.9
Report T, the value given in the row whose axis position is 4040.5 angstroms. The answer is 19.39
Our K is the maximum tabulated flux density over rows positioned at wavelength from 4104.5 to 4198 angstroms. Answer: 18.98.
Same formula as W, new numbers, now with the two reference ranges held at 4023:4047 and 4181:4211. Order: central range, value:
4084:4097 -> 1.4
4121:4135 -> 0.3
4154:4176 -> 0.4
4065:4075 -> -0.8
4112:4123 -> 0.5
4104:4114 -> 1.4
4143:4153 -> 0.5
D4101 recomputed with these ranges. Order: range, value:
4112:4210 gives 17.1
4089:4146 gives 16.7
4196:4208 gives 17.3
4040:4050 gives 18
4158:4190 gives 17.1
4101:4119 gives 16.9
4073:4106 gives 16.9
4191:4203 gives 17.4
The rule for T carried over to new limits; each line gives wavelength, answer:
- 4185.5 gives 18.05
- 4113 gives 15.26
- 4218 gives 17.55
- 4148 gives 16.77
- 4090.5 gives 16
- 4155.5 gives 17.03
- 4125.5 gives 17.07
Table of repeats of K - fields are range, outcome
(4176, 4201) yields 18.77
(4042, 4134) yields 22.47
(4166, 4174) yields 18.73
